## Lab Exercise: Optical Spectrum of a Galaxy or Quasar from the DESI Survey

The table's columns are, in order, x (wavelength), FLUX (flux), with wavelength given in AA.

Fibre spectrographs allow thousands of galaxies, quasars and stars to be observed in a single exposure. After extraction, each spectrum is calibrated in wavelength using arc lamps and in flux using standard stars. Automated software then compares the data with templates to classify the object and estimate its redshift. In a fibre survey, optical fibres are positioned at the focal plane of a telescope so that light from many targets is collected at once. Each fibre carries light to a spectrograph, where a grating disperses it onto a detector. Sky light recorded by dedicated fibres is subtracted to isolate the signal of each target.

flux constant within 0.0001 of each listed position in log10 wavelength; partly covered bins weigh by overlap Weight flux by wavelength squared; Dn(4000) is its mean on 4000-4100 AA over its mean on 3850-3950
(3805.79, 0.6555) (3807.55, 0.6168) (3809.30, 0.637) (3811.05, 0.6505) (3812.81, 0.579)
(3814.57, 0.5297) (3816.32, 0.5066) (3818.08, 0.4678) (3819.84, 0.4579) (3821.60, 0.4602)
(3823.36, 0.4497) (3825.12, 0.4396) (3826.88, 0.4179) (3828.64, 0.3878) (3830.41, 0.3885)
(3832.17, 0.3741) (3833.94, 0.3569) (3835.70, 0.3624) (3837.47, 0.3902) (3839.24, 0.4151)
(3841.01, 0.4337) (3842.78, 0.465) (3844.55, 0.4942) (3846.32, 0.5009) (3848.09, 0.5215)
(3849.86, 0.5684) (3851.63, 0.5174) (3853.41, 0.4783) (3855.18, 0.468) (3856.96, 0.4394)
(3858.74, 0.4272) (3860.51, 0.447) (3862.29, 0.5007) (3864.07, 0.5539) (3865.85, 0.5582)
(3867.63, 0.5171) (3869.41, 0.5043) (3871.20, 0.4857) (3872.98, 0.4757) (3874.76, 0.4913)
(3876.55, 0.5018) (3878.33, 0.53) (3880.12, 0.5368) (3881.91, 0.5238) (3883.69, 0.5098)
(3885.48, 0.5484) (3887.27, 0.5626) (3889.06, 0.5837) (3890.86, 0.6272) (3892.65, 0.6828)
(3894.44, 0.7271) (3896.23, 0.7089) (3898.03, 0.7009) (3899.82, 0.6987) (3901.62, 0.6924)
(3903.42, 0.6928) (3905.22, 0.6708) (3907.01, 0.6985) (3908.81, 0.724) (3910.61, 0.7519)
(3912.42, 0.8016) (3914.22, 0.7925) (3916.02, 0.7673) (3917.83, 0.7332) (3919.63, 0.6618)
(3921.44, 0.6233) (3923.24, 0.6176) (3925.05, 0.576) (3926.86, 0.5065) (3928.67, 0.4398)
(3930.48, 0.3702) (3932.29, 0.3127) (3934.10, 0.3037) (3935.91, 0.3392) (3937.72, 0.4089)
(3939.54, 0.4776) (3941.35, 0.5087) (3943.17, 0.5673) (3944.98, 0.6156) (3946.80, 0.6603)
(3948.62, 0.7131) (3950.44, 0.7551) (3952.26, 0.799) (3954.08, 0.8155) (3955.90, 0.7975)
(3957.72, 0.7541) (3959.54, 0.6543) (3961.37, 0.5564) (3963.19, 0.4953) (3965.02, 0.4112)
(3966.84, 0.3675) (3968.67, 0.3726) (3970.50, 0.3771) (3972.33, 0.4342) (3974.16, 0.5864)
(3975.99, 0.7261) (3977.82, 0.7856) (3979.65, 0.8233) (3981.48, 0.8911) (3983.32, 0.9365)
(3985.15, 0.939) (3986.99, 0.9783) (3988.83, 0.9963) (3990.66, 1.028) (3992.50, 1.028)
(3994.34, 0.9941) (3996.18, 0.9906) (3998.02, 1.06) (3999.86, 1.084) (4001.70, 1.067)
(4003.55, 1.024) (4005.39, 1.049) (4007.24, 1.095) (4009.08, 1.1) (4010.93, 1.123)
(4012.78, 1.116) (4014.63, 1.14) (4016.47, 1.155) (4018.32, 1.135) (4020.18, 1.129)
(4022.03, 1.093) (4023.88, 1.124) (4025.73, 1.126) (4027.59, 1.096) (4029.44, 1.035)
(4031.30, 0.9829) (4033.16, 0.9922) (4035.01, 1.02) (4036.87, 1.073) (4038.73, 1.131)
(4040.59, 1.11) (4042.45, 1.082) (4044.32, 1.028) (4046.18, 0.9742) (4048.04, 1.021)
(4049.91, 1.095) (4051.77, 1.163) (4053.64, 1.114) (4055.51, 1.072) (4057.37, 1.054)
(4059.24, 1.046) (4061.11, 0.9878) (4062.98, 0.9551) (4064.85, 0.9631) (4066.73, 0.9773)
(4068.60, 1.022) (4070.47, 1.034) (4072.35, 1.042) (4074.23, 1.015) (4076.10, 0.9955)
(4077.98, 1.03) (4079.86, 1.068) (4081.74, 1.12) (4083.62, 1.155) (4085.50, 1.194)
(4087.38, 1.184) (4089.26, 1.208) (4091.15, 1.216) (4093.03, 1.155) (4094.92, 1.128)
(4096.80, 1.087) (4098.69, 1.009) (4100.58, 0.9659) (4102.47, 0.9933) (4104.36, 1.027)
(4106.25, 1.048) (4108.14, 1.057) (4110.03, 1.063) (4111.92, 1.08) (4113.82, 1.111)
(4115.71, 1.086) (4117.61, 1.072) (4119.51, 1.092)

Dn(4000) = 2.03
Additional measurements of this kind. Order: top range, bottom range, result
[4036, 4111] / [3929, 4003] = 1.61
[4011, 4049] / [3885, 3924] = 1.67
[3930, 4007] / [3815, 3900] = 1.51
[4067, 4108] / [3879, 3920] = 1.77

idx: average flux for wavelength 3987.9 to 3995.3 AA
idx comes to 1.01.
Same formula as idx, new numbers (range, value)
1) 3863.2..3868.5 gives 0.543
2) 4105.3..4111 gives 1.06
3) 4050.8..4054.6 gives 1.14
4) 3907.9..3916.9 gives 0.767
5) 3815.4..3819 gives 0.488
